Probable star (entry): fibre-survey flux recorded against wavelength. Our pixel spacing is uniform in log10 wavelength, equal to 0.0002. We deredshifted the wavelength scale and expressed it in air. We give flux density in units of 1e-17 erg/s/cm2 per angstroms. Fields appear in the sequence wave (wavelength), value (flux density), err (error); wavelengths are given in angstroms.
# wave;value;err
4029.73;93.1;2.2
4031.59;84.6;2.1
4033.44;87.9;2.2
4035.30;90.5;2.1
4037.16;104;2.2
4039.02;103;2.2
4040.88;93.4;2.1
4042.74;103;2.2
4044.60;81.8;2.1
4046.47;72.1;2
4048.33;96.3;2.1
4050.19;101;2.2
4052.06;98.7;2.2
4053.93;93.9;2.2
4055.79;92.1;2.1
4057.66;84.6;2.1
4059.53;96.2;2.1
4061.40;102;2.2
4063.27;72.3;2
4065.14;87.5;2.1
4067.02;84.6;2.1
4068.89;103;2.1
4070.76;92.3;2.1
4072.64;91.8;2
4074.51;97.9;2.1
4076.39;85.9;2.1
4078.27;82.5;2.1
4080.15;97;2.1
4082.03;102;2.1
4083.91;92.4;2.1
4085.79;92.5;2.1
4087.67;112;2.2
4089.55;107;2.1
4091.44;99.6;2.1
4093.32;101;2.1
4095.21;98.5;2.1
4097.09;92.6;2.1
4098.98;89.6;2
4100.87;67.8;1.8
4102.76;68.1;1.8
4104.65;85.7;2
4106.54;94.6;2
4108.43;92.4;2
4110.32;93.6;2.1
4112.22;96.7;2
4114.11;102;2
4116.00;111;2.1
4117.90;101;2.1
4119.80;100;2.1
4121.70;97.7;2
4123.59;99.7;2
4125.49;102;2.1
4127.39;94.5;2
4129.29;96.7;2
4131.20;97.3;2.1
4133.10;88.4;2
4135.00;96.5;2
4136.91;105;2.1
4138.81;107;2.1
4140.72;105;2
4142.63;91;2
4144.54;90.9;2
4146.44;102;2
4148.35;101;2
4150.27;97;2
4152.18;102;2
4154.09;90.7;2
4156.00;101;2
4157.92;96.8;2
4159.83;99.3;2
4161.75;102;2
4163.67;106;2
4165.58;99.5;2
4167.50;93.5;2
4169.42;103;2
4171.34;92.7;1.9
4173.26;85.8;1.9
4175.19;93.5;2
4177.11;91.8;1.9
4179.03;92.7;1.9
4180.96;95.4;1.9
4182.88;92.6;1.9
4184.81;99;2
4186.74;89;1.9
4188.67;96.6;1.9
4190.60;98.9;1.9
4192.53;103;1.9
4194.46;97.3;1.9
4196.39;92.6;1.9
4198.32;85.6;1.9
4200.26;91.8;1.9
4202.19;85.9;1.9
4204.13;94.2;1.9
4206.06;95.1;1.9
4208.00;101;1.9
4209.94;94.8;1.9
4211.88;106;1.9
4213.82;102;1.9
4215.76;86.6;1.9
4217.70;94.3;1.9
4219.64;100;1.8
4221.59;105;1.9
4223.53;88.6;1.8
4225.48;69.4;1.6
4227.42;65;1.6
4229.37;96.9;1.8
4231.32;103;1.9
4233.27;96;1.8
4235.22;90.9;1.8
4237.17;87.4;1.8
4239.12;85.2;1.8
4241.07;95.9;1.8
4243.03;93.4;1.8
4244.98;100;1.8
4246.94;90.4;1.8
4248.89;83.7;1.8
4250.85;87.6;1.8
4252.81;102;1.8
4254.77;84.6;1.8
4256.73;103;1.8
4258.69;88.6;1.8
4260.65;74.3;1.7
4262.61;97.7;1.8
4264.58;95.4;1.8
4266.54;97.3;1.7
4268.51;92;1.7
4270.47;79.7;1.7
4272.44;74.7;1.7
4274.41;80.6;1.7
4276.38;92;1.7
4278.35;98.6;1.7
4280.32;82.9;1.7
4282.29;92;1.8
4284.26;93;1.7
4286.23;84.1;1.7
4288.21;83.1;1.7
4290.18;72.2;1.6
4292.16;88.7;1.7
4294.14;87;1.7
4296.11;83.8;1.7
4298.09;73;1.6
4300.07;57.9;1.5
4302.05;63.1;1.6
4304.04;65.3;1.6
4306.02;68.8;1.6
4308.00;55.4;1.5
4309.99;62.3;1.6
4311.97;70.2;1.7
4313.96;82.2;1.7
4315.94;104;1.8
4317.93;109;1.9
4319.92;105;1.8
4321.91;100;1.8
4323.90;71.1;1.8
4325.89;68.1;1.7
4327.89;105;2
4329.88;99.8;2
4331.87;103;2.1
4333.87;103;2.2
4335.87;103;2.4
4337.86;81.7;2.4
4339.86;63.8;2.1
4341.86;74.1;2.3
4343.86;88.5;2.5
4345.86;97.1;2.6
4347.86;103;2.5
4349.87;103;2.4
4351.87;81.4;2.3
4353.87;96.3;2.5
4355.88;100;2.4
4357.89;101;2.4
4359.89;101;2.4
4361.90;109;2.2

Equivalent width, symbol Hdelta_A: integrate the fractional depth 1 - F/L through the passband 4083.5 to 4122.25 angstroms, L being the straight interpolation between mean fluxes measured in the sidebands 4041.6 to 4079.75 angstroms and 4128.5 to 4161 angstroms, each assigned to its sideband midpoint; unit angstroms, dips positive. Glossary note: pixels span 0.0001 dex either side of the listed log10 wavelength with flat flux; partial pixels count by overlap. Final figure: -0.2 angstroms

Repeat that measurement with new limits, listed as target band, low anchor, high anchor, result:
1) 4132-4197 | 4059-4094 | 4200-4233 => -2.4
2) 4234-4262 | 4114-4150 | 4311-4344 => 1.0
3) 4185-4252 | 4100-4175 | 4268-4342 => -2.0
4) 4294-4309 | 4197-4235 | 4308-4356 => 3.7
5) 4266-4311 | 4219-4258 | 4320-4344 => 5.4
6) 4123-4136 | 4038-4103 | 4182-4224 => -0.3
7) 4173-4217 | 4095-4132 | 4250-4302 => -2.3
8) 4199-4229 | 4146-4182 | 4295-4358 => 0.5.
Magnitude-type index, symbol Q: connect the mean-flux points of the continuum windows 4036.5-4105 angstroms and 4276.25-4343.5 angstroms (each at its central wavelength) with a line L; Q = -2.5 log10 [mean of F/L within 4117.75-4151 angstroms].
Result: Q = -0.09 mag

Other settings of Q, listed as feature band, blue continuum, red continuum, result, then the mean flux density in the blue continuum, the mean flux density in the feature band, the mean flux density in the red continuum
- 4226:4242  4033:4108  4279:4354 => -0.03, 92.5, 89.5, 84.8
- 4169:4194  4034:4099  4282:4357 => -0.05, 94.2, 94.8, 85.3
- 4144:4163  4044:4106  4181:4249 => -0.07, 91.6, 98.6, 93.2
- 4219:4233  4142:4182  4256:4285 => 0.03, 96.6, 89.7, 89.3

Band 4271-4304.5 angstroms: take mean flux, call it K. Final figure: 80.9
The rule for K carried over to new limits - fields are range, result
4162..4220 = 95.4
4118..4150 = 98.4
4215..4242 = 90.3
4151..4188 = 96.1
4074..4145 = 95.7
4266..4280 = 87.3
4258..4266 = 89.5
